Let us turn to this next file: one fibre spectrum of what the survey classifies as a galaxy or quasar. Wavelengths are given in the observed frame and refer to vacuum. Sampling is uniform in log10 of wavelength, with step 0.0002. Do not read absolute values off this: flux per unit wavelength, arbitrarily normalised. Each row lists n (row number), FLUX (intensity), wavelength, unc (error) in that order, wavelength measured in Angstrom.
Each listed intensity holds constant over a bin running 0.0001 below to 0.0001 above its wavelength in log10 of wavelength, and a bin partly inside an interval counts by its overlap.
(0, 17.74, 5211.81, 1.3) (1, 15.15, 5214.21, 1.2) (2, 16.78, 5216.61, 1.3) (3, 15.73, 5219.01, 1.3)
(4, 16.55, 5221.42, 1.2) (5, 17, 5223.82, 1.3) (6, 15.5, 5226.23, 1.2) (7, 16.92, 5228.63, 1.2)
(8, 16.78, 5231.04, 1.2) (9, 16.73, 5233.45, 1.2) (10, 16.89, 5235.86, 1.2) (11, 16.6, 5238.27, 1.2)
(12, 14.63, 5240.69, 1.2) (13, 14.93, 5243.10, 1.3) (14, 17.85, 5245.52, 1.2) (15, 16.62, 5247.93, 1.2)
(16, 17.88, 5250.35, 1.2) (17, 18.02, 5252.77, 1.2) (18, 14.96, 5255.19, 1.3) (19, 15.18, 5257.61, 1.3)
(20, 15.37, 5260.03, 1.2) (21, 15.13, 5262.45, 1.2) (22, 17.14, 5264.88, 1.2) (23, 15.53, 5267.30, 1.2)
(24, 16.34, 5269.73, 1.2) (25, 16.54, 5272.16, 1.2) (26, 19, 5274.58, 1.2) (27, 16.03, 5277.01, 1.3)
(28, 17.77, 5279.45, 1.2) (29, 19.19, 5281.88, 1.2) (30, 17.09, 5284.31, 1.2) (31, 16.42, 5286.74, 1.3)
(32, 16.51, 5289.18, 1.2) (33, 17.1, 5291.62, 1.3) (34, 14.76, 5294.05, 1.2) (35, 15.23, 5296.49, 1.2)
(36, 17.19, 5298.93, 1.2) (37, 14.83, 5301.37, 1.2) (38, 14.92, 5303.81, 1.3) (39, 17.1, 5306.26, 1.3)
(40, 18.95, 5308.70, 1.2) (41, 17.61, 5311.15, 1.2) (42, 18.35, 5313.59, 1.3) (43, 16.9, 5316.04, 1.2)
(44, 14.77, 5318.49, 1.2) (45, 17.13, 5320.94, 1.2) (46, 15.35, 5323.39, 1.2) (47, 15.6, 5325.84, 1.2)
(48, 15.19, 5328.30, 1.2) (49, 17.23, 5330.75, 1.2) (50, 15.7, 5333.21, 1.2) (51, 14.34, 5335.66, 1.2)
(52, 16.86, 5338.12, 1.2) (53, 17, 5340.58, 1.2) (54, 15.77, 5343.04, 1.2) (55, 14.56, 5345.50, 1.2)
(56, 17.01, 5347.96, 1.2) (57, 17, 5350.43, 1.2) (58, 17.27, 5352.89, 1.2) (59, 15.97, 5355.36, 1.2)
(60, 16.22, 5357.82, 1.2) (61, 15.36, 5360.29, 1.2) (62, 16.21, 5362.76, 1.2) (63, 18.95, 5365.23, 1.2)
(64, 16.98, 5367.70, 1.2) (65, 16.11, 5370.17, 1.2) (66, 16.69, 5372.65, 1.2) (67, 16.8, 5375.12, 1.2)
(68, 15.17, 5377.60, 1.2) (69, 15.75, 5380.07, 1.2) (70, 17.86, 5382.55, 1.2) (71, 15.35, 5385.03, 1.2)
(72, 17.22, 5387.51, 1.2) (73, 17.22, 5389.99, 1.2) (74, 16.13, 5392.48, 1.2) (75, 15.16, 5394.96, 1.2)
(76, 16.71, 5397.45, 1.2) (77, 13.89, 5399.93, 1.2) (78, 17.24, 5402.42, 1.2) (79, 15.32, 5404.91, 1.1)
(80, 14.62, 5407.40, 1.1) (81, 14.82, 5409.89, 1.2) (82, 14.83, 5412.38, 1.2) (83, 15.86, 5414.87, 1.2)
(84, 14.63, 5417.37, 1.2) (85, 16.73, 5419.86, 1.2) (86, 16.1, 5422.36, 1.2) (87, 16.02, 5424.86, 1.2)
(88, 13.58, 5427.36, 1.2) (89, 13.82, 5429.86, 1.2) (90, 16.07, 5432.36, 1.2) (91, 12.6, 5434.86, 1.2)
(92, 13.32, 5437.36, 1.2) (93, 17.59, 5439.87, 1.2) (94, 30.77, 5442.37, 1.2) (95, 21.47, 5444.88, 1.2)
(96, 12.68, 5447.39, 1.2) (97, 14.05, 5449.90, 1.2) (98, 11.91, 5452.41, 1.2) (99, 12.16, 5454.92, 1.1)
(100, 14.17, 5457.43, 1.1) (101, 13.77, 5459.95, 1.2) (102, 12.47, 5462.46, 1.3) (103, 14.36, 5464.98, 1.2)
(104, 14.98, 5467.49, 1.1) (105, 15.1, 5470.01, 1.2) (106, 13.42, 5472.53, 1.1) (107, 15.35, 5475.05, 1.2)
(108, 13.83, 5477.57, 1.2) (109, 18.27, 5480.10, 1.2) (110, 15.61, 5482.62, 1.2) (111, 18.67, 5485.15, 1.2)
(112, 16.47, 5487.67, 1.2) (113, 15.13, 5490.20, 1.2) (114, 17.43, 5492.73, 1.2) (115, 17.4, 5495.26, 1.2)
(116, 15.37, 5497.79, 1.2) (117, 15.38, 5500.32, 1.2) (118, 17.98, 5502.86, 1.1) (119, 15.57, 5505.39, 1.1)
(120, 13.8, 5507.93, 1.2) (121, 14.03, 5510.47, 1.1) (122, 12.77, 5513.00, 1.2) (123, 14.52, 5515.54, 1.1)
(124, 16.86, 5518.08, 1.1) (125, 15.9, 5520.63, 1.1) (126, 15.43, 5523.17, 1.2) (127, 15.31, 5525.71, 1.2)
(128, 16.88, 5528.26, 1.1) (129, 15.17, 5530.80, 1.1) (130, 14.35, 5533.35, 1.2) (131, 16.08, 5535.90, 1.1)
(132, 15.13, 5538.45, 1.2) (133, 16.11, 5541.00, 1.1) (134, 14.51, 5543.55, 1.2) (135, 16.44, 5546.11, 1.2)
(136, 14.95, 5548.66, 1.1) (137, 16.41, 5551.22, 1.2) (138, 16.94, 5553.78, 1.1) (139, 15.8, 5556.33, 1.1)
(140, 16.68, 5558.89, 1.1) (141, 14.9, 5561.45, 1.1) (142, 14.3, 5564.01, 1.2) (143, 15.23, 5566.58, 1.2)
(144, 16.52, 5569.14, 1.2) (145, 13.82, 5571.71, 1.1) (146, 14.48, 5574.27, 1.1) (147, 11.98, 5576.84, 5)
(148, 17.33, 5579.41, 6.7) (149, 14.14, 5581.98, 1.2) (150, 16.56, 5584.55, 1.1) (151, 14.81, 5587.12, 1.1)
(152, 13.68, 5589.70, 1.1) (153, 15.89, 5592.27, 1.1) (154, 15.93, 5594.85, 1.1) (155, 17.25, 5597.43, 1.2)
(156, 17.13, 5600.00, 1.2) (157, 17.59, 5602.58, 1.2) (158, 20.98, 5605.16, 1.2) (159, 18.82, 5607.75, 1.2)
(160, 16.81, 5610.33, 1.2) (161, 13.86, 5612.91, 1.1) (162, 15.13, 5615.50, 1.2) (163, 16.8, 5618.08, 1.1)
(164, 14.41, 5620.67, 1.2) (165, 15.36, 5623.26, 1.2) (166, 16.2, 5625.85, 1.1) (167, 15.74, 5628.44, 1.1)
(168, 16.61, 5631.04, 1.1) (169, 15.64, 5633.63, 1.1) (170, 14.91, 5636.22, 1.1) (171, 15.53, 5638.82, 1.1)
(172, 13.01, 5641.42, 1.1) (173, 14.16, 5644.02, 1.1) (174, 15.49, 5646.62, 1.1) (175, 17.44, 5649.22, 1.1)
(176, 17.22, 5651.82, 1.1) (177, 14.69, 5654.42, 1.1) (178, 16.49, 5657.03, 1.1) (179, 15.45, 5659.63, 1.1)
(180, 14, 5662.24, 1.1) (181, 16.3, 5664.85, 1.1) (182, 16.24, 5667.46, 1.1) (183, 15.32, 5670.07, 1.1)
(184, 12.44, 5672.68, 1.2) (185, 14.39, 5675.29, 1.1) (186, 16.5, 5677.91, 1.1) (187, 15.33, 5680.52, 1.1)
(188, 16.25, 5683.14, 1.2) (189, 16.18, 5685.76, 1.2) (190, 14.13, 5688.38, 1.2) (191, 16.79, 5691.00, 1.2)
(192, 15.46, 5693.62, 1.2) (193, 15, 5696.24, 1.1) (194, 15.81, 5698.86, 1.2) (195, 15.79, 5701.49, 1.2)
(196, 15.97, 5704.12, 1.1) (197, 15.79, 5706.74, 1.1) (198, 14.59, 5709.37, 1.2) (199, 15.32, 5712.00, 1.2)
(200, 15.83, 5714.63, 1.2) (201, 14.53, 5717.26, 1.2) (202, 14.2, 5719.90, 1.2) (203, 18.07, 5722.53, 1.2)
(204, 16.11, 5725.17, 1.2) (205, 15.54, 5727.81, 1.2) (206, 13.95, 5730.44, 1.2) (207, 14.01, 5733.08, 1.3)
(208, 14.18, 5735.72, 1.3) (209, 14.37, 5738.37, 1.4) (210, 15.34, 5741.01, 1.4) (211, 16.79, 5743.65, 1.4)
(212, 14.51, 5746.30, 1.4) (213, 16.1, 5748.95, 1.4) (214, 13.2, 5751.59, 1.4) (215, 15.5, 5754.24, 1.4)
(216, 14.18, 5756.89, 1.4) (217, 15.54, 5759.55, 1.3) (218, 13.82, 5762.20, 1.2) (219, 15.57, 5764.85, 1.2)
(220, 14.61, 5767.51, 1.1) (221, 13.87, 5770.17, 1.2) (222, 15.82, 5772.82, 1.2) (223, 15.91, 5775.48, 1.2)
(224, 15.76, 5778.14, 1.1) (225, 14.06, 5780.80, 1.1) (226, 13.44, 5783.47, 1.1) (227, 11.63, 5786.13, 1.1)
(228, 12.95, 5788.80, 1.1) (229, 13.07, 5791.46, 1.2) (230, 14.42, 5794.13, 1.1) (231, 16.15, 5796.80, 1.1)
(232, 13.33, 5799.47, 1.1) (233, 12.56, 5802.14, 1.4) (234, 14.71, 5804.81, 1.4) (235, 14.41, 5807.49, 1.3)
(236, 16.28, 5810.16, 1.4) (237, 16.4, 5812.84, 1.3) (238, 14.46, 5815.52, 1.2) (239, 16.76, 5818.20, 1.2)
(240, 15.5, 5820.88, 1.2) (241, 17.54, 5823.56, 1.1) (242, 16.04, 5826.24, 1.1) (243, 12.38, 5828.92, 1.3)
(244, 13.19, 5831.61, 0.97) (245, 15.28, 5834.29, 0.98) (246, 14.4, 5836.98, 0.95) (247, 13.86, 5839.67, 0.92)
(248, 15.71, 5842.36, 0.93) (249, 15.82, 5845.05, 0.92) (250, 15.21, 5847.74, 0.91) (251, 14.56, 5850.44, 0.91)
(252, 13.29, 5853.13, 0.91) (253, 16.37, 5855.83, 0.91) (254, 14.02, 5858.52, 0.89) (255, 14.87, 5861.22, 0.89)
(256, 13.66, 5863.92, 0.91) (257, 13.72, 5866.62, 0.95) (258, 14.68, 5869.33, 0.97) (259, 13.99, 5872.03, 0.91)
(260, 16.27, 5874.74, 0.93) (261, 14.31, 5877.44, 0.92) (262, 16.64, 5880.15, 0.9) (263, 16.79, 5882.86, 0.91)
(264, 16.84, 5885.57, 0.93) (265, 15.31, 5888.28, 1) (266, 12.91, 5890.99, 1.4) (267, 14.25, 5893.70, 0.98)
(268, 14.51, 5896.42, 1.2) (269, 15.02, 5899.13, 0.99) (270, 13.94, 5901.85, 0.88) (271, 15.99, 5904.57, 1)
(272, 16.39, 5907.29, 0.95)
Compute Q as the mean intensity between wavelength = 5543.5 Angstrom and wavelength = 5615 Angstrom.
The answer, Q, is 15.9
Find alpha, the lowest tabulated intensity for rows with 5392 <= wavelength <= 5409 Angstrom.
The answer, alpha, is 13.89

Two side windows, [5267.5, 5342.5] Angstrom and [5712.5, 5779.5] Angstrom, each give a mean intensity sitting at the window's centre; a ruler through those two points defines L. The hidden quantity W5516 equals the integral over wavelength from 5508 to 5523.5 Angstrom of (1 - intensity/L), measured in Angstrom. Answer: 1.0 Angstrom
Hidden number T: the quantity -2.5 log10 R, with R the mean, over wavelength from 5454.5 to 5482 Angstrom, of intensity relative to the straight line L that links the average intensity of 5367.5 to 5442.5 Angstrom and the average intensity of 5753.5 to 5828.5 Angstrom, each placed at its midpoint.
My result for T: 0.09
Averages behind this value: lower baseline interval 15.9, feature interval 14.5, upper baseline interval 14.8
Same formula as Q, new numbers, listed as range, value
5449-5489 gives 14.7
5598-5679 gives 15.8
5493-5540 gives 15.5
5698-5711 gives 15.6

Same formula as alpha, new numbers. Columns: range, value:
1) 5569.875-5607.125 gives 11.98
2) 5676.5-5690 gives 14.13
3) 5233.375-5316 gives 14.63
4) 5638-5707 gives 12.44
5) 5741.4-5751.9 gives 13.2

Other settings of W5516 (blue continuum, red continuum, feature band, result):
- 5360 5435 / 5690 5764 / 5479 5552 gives -0.7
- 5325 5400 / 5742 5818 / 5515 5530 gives -0.2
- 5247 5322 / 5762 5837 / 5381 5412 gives 0.5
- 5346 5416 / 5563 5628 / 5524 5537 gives 0.3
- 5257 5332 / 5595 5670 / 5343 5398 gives -0.1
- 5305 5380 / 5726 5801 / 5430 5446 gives -2.3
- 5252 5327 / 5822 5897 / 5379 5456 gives 1.3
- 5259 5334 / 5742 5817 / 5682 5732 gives -2.1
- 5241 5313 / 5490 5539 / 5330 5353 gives 0.1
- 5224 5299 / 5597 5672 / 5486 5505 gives -0.3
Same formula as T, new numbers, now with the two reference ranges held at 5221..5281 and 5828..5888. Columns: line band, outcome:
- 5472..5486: 0.00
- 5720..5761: 0.00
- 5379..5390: -0.03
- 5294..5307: 0.04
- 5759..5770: 0.03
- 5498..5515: 0.06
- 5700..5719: -0.01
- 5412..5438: 0.08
